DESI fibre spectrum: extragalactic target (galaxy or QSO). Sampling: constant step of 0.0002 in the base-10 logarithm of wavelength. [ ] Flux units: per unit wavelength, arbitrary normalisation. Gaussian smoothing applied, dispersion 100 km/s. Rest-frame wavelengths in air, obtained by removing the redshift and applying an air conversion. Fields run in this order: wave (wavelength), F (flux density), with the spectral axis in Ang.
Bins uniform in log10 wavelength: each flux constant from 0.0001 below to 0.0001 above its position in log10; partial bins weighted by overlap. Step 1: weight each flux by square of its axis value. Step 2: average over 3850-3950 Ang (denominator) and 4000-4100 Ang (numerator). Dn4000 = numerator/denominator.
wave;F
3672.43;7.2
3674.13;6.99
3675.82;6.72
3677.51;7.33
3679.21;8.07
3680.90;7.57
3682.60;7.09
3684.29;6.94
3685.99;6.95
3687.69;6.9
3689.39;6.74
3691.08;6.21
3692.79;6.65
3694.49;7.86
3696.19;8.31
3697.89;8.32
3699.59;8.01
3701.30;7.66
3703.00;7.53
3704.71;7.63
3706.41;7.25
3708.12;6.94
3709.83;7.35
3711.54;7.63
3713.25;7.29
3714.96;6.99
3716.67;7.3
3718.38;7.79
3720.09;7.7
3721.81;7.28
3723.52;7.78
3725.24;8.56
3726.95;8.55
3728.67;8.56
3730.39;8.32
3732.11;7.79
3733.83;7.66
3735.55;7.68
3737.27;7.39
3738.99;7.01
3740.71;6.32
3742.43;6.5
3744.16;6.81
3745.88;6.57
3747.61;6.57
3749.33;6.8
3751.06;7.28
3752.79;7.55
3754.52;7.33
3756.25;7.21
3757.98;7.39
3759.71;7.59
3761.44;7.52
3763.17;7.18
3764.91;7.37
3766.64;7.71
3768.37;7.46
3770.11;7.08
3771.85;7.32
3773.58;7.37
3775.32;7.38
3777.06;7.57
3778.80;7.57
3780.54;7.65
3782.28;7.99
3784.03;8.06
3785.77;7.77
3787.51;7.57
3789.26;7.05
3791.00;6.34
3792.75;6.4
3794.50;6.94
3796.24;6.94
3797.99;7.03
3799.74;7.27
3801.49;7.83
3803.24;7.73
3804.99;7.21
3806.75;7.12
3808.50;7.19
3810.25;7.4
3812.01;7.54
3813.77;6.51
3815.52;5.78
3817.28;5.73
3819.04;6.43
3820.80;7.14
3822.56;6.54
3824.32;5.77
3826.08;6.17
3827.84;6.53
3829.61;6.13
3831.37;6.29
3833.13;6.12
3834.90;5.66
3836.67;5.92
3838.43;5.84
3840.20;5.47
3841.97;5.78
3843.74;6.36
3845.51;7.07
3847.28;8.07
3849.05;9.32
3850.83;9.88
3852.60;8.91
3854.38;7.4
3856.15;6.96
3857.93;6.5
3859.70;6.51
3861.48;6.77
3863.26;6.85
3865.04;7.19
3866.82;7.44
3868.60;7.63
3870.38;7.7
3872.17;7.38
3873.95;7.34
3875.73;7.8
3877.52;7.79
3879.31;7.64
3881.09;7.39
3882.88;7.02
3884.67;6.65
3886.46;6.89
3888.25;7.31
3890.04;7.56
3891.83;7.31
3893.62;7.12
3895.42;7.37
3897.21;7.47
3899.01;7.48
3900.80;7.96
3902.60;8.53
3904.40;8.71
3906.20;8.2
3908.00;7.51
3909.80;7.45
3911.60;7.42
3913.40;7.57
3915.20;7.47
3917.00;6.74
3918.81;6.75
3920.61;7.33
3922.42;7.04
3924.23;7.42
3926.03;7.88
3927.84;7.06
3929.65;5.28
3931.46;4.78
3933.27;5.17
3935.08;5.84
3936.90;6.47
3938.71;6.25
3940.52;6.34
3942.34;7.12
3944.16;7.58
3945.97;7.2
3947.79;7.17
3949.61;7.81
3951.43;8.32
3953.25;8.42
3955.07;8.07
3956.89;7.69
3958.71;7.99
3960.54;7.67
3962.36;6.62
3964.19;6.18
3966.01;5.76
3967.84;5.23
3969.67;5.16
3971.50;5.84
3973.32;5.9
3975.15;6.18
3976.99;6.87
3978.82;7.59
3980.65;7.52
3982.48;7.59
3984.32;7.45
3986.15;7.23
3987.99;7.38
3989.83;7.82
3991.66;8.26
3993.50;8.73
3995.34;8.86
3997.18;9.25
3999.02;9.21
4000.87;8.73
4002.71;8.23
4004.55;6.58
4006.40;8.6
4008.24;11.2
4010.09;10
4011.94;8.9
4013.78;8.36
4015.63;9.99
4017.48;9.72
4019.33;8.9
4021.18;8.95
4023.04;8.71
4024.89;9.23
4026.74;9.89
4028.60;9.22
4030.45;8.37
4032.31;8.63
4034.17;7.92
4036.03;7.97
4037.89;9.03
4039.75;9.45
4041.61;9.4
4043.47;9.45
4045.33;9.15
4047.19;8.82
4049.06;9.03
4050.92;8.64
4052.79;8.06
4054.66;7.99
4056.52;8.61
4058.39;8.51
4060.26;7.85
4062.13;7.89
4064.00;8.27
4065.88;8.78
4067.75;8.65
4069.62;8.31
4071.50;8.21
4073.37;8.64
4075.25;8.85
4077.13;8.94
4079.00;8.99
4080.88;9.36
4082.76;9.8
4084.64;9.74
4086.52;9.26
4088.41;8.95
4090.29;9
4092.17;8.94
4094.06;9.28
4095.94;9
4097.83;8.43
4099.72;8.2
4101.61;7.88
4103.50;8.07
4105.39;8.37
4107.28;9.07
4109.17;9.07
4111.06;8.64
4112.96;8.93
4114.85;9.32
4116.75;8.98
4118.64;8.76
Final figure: 1.32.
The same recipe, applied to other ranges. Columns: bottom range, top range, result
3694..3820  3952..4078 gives 1.28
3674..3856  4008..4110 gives 1.43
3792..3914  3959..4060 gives 1.25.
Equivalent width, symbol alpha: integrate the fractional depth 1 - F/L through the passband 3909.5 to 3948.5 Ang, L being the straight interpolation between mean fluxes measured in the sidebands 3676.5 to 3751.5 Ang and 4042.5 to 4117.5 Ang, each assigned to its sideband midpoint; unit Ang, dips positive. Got 6.7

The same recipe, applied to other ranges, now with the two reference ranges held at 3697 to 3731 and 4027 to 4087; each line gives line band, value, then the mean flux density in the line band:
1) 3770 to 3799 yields 2.30 Ang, 7.3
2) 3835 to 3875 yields 4.80 Ang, 7.17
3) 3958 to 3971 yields 3.29 Ang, 6.33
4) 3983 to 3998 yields 0.79 Ang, 8.1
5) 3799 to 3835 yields 6.00 Ang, 6.69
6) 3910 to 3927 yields 2.12 Ang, 7.3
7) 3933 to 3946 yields 2.92 Ang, 6.51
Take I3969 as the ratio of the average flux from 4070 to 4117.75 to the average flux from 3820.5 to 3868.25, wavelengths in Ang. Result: 1.30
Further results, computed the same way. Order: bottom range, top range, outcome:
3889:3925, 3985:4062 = 1.16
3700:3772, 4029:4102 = 1.18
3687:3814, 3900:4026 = 1.03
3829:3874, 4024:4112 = 1.25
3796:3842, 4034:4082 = 1.32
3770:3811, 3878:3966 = 0.98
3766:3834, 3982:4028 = 1.24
